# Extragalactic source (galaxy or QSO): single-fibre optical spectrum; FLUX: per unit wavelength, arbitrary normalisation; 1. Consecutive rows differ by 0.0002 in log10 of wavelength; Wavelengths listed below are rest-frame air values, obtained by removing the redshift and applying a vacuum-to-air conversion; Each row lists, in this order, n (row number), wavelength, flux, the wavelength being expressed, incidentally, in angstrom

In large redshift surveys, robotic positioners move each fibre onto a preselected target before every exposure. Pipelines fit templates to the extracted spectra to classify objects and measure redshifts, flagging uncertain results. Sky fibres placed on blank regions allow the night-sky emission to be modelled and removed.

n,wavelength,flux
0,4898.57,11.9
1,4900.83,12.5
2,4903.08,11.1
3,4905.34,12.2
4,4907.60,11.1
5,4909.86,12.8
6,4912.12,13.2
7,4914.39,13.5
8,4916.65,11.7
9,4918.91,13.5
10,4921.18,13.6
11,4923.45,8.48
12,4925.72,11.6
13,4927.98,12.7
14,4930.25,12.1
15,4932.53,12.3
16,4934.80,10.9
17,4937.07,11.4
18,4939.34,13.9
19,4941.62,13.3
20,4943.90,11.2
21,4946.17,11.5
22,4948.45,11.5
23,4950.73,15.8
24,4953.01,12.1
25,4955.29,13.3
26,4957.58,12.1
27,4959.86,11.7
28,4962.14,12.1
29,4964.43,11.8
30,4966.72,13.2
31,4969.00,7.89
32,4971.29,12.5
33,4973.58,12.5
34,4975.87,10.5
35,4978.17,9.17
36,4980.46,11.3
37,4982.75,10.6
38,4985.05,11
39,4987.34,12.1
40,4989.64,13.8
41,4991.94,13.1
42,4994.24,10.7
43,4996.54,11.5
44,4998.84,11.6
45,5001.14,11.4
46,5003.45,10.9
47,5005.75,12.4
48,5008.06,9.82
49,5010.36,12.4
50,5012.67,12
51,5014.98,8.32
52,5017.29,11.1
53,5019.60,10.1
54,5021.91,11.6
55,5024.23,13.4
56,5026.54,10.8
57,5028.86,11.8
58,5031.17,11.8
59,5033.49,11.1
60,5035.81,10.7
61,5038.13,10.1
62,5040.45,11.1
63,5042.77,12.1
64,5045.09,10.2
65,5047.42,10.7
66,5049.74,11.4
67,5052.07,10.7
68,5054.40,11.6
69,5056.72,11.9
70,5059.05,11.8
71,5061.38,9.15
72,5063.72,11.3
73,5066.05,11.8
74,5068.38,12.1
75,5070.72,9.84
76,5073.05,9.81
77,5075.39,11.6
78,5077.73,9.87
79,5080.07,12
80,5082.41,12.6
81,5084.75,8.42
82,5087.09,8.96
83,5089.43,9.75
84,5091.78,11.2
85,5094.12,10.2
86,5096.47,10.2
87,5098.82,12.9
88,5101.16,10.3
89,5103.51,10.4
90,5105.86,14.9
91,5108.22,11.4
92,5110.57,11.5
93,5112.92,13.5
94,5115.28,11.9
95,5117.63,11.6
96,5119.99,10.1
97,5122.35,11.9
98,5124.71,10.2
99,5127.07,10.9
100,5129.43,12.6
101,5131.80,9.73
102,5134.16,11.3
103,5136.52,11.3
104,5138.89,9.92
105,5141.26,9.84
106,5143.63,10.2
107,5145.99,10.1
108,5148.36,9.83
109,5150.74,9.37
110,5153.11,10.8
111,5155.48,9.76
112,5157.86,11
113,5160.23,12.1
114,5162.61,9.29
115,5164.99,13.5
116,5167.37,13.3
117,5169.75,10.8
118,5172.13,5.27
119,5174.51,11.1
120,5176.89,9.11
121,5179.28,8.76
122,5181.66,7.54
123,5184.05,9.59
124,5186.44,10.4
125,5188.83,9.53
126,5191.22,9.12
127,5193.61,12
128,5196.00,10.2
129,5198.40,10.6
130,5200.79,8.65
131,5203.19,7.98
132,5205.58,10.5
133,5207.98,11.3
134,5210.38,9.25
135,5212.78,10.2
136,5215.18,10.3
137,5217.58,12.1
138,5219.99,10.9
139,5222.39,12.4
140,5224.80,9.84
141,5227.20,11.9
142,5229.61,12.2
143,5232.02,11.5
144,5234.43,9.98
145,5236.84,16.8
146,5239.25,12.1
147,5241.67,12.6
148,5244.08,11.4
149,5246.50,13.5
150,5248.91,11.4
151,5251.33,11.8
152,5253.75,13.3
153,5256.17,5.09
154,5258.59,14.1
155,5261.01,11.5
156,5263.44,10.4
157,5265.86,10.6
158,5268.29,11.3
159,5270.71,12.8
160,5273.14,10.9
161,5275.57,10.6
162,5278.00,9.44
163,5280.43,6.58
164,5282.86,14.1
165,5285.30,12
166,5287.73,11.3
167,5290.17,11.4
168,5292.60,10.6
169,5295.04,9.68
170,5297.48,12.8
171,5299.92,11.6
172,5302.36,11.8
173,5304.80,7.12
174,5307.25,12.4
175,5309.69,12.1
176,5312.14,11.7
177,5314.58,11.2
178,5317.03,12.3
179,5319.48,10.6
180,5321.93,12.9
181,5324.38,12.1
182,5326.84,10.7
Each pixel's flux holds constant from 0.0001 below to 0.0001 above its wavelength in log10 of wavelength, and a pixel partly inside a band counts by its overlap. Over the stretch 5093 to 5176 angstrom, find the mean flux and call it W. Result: 10.9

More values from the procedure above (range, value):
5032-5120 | 11.1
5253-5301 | 11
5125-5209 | 10.2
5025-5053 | 11.1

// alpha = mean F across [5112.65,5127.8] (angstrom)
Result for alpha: 11.3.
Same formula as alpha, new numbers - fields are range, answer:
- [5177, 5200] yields 9.7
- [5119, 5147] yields 10.7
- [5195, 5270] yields 11.2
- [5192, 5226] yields 10.4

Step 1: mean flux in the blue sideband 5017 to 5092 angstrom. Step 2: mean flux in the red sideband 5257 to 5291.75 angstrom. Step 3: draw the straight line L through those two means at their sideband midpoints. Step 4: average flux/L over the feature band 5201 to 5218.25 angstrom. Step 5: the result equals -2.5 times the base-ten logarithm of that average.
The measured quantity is 0.10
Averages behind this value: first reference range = 11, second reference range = 11.1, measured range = 10.1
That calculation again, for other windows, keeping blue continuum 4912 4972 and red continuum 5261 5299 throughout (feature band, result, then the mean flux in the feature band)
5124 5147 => 0.085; 10.6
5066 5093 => 0.104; 10.6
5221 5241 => -0.087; 12.1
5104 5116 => -0.086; 12.5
